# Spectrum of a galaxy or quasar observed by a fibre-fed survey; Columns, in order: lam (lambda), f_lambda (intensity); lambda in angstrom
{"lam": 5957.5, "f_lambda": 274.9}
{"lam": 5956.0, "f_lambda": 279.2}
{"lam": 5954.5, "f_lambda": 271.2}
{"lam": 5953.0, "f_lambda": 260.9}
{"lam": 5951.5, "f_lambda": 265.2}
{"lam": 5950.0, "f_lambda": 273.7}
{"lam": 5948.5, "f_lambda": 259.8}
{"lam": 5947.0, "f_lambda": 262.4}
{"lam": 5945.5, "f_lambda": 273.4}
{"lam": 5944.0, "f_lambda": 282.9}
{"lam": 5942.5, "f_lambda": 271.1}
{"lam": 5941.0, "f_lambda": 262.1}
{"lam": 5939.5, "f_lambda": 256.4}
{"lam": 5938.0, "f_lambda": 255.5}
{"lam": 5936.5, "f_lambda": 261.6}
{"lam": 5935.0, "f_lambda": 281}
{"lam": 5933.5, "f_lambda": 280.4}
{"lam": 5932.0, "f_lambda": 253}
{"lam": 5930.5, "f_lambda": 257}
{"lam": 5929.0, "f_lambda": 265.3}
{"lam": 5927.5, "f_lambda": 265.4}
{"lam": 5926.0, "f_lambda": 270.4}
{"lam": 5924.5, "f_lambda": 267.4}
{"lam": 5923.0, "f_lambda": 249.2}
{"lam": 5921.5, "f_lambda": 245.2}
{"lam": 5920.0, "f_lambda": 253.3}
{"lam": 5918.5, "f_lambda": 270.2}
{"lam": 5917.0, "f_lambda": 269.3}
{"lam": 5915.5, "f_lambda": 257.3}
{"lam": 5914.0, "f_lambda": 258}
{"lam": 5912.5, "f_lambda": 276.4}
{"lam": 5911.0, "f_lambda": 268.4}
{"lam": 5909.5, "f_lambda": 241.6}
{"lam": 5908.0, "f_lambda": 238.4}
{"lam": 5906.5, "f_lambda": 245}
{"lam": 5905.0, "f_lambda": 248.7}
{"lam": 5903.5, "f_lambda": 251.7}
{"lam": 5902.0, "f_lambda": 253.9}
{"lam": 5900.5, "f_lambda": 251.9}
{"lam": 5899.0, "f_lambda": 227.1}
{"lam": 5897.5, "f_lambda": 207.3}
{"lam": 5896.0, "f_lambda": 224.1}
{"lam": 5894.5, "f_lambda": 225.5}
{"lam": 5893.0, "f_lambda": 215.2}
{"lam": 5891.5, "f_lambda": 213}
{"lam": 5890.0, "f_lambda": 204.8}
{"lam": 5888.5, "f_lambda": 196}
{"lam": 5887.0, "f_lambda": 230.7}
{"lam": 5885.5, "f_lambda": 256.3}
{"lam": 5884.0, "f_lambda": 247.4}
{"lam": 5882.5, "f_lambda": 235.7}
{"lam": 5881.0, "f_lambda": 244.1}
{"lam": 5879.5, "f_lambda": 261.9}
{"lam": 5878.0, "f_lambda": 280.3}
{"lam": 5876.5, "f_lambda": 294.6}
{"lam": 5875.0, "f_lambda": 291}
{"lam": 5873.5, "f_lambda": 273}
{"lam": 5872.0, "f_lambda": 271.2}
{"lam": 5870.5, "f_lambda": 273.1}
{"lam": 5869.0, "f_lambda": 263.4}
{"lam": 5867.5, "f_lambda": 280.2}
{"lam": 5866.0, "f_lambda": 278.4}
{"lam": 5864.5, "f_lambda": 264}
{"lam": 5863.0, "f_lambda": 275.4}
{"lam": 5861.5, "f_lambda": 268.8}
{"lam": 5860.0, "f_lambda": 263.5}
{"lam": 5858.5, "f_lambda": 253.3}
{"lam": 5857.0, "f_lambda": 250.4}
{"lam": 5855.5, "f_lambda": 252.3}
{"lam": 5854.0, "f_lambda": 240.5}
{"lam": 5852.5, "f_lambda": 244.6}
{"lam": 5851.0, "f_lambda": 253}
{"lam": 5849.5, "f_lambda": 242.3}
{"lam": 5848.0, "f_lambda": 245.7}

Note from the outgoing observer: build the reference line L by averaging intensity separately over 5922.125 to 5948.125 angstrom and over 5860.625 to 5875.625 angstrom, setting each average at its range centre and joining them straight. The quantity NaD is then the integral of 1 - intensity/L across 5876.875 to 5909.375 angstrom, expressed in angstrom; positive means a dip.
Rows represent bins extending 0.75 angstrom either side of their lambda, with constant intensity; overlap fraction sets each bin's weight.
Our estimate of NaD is 4.04 angstrom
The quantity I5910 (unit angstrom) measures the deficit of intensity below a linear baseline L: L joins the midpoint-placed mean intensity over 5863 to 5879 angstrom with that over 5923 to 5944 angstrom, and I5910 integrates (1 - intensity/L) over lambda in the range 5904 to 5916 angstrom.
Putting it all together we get 0.7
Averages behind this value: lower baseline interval 277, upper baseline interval 265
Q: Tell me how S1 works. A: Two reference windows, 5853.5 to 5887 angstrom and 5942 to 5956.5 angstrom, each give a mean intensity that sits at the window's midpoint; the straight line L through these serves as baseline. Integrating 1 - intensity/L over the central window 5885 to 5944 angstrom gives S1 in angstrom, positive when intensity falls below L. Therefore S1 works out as 3.9 angstrom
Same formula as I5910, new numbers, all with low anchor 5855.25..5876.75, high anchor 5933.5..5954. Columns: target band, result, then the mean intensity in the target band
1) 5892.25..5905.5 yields 1.7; 234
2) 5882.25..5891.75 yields 1.5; 226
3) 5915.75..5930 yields 0.3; 262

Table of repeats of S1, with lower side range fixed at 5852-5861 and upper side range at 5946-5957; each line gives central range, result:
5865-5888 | -0.9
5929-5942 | 0.1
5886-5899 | 2.1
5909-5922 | 0.0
